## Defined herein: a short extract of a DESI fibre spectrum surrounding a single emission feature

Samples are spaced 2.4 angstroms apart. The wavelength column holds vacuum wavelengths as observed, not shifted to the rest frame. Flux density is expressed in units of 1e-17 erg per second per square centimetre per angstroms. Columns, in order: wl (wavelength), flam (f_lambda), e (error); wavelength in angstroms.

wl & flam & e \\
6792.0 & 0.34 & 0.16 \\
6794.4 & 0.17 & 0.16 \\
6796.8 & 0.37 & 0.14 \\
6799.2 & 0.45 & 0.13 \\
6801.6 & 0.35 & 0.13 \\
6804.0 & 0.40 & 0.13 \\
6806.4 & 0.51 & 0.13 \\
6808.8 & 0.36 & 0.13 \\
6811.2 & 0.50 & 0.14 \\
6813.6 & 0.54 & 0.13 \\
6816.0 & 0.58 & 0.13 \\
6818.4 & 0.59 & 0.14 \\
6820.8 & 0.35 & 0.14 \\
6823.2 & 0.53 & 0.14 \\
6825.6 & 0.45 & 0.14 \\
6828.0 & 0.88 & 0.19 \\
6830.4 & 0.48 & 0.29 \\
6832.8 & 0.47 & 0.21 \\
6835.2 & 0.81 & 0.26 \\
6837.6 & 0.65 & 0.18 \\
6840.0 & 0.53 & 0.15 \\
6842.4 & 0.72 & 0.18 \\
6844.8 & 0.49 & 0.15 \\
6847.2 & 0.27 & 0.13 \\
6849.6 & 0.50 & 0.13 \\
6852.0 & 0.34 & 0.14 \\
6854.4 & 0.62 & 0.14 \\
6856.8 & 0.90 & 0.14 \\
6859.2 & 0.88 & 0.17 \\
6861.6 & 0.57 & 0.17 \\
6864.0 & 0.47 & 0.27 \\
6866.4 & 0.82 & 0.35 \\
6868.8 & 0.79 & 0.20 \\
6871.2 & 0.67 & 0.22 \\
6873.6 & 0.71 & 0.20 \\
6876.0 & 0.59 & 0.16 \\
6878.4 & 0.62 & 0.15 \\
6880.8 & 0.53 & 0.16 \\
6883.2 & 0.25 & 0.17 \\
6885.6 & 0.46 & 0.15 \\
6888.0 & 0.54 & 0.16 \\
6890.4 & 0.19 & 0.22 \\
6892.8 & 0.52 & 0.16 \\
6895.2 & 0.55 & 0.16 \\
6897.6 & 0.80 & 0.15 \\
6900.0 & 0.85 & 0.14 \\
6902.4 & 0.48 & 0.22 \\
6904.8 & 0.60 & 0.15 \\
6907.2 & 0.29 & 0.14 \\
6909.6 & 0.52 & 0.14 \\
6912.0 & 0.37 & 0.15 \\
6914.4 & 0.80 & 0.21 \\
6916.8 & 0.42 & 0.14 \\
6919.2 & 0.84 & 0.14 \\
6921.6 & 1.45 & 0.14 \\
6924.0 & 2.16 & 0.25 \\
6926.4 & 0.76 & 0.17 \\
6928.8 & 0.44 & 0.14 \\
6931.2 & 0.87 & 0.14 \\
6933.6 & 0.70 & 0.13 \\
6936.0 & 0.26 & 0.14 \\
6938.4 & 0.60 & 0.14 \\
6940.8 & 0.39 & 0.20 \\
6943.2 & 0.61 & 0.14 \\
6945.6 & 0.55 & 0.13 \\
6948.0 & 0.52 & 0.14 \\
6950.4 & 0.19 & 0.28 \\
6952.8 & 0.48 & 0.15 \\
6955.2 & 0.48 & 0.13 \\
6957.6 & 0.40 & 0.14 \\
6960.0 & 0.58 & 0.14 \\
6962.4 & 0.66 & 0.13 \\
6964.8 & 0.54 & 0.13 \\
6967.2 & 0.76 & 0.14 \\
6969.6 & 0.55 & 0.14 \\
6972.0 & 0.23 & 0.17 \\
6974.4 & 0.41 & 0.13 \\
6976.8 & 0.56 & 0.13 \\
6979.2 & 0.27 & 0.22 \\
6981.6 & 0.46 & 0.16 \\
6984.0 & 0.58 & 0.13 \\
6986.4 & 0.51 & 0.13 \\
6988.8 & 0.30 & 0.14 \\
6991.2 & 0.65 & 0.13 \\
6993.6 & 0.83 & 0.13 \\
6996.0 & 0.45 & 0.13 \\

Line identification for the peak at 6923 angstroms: [O III] 5007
